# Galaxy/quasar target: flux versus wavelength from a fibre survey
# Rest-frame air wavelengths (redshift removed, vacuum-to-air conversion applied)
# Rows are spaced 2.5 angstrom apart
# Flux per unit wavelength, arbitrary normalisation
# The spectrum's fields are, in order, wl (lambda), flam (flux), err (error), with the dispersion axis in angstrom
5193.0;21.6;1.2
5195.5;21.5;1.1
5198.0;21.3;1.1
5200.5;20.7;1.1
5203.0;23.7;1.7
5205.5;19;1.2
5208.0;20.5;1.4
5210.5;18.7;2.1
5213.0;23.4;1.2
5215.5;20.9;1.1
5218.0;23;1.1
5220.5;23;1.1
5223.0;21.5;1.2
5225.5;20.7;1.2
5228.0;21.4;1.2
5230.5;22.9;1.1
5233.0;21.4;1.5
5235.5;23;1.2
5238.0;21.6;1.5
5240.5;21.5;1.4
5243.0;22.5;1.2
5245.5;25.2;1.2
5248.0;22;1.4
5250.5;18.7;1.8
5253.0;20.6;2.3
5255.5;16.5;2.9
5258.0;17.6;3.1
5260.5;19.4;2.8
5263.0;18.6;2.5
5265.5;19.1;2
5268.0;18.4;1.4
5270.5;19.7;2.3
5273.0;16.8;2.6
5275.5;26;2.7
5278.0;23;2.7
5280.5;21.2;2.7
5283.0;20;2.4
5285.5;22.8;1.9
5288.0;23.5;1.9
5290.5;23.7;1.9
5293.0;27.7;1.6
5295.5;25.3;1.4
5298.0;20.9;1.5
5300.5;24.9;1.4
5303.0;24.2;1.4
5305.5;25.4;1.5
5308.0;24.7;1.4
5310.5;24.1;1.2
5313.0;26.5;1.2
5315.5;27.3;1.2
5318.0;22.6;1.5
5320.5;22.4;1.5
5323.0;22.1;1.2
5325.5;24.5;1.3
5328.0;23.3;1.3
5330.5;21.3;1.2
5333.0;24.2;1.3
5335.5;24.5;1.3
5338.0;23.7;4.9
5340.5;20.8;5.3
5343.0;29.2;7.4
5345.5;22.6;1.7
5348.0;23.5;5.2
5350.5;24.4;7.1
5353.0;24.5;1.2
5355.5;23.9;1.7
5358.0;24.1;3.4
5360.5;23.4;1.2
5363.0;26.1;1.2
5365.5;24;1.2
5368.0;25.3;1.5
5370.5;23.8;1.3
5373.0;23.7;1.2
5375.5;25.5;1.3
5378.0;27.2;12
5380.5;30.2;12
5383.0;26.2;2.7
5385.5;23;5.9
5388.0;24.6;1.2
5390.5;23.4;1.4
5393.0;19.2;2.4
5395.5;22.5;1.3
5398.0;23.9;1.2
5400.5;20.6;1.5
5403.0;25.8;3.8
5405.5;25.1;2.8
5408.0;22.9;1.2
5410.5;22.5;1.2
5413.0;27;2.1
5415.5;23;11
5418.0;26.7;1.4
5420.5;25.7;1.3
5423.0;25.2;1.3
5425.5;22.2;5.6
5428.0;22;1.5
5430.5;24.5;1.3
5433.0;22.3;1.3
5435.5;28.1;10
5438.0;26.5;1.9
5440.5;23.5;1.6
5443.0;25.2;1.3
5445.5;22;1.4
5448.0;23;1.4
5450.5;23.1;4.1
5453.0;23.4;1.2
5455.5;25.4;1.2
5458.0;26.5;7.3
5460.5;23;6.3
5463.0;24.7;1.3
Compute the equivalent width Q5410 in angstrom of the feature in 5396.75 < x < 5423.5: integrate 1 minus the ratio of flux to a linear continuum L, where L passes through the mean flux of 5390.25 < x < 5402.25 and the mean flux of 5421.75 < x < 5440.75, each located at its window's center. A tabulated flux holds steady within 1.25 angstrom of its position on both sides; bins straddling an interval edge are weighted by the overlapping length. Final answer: -1.7 angstrom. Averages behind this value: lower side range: 22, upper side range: 24.3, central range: 24.4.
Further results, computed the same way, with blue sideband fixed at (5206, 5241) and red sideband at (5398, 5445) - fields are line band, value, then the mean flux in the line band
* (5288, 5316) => -2.6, 24.8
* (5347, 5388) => -2.3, 24.9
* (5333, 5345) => -0.6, 24.4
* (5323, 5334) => -0.1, 23.2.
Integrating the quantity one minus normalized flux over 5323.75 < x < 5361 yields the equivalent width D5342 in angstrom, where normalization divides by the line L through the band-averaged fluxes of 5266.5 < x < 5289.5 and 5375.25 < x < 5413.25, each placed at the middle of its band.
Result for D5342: -1.50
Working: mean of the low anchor 21.3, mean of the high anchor 24.2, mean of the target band 23.8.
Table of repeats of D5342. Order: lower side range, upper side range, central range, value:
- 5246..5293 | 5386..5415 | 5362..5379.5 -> -1.82 angstrom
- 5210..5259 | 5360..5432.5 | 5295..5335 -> -2.00 angstrom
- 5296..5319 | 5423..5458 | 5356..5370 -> -0.08 angstrom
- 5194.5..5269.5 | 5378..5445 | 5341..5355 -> -0.88 angstrom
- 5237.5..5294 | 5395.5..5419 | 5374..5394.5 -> -1.14 angstrom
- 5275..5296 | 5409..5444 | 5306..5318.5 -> -0.77 angstrom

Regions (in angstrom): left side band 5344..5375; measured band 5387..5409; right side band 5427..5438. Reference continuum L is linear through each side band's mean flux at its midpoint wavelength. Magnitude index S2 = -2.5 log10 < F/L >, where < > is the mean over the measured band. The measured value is 0.06 mag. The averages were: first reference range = 24.2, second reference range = 24.5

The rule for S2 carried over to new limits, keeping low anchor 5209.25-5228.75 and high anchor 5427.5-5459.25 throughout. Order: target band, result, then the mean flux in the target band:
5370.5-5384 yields -0.122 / 26.3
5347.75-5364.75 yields -0.048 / 24.3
